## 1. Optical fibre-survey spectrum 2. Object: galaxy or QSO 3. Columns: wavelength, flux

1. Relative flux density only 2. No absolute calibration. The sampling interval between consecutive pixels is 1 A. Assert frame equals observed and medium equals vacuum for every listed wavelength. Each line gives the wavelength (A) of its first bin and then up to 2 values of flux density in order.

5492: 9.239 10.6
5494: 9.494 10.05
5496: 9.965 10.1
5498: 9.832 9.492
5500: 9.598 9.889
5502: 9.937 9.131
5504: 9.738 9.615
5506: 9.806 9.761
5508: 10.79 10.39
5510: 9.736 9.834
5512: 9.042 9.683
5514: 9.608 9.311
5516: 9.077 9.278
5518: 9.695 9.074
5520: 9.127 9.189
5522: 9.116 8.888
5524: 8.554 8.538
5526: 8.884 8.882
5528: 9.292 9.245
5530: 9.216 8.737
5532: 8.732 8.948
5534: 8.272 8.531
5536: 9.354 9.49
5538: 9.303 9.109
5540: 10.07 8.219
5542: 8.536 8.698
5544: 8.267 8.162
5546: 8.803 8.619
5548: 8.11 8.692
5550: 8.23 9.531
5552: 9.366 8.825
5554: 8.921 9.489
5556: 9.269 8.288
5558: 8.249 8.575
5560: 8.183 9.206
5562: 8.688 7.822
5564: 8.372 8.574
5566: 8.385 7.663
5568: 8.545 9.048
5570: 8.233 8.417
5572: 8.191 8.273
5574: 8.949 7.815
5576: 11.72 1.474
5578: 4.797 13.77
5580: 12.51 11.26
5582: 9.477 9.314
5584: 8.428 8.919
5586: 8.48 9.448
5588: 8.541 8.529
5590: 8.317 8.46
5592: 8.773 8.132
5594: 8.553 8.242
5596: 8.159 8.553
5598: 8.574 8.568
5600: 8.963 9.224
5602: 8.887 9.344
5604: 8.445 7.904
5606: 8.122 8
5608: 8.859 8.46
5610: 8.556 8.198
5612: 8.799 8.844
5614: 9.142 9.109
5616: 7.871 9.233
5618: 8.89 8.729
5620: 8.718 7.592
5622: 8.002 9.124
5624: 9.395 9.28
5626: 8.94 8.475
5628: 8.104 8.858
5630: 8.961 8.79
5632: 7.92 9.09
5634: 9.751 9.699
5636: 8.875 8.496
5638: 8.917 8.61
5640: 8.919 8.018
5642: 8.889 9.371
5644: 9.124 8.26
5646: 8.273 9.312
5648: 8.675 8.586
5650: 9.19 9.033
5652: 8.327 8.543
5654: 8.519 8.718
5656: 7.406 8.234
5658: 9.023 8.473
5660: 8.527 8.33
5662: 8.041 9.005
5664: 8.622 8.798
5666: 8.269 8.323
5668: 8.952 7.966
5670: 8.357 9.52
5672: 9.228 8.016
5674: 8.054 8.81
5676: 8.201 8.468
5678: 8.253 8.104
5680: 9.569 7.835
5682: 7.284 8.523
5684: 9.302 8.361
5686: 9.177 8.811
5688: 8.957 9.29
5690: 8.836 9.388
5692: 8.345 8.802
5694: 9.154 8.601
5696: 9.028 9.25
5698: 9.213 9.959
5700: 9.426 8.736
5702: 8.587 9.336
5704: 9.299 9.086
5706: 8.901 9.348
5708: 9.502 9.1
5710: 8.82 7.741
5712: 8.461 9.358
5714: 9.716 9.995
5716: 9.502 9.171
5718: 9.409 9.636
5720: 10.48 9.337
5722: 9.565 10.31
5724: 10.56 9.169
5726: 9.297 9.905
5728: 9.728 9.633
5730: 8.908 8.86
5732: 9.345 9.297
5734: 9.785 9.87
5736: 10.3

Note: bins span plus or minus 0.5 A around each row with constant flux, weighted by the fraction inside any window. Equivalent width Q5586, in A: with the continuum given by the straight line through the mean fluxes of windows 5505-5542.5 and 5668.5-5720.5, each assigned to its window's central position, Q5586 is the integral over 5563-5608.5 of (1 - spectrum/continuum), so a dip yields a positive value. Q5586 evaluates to 2.4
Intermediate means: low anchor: 9.23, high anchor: 8.93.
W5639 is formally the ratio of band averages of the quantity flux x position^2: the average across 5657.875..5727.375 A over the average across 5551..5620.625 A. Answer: 1.1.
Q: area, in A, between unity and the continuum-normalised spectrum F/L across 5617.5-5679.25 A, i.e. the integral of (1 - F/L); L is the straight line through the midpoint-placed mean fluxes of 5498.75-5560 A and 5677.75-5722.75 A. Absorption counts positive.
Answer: 2.9 A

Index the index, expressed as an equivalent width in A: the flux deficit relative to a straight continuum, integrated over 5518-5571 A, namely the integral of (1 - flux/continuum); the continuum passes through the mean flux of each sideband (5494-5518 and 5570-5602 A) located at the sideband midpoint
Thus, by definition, 2.7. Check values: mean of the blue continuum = 9.72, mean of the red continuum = 8.73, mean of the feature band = 8.78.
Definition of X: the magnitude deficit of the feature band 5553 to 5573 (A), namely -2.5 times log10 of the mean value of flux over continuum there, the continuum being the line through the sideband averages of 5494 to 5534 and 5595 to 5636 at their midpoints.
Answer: 0.066 mag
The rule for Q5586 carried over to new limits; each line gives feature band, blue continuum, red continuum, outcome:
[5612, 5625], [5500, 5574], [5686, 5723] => 0.48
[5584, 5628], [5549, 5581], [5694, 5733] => 1.09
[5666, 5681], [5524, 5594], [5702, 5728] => 1.13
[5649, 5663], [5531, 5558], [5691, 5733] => 0.95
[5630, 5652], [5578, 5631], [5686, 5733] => 0.37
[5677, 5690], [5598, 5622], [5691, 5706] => 0.53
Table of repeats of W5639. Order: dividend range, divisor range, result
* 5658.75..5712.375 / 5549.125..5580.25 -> 1.06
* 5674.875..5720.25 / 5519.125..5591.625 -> 1.08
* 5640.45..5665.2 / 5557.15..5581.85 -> 1.03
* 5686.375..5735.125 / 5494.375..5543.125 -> 1.06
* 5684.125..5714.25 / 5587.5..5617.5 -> 1.09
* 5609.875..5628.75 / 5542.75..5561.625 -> 1.02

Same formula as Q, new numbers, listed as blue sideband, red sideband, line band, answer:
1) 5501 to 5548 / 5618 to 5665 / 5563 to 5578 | 1.7 A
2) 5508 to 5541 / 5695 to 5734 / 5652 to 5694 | 3.3 A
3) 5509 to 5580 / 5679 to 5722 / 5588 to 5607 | 0.8 A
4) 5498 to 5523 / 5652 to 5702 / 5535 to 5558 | 1.3 A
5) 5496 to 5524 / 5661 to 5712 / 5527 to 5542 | 0.7 A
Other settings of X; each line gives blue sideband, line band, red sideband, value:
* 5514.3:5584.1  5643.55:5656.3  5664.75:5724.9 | 0.04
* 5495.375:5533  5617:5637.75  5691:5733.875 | 0.07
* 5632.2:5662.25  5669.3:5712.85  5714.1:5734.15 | 0.05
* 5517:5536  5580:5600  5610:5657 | -0.01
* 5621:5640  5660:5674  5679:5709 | 0.04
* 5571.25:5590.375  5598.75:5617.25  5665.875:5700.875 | 0.02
